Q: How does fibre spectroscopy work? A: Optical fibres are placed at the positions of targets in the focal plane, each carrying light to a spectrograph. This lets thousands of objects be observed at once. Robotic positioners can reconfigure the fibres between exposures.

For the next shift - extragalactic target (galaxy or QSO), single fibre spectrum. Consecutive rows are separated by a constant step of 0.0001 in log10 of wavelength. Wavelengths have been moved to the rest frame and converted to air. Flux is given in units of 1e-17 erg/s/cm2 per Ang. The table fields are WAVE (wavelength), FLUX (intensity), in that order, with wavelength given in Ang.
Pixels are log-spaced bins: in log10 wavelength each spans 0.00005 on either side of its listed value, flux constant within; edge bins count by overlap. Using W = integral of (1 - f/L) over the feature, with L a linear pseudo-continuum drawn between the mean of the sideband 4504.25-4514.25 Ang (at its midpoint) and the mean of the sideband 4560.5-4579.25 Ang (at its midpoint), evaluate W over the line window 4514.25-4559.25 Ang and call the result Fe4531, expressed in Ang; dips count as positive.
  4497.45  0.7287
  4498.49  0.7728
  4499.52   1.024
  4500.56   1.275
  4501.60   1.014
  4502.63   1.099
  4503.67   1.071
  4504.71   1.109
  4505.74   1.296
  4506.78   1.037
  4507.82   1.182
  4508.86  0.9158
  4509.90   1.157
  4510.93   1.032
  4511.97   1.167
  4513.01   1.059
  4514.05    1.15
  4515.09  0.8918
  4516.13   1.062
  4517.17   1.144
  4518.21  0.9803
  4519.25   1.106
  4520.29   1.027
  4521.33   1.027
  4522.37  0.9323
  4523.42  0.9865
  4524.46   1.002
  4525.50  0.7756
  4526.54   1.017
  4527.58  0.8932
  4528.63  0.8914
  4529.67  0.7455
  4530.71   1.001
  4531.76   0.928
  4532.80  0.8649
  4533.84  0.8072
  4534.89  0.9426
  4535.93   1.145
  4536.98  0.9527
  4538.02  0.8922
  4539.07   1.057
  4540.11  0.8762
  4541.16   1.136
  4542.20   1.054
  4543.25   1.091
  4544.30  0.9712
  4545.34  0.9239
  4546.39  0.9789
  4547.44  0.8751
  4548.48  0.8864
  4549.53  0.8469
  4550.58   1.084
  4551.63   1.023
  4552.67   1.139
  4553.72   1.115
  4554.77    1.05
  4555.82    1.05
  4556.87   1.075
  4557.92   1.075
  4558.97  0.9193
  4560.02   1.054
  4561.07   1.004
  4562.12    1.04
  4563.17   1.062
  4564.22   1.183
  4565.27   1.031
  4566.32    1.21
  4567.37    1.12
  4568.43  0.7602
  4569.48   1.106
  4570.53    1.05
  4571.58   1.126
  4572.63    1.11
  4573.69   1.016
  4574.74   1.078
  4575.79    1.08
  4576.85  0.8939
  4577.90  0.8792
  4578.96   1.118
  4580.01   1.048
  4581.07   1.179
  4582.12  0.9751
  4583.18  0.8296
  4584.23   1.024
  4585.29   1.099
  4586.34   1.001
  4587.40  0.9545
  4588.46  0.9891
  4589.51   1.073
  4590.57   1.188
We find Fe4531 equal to 4.0 Ang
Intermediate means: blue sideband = 1.11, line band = 0.984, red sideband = 1.05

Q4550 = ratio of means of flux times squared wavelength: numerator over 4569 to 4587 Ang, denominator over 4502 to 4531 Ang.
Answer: 1.0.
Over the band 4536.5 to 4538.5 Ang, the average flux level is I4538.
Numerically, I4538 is 0.925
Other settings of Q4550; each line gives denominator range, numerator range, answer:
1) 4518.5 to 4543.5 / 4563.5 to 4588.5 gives 1.10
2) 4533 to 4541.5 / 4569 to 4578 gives 1.10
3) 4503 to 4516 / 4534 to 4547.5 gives 0.92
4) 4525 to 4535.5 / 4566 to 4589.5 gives 1.18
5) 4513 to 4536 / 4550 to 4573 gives 1.12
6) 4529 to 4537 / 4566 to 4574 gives 1.17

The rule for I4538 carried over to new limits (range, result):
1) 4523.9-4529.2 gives 0.915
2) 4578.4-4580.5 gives 1.08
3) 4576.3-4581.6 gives 1.02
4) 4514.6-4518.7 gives 1.02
